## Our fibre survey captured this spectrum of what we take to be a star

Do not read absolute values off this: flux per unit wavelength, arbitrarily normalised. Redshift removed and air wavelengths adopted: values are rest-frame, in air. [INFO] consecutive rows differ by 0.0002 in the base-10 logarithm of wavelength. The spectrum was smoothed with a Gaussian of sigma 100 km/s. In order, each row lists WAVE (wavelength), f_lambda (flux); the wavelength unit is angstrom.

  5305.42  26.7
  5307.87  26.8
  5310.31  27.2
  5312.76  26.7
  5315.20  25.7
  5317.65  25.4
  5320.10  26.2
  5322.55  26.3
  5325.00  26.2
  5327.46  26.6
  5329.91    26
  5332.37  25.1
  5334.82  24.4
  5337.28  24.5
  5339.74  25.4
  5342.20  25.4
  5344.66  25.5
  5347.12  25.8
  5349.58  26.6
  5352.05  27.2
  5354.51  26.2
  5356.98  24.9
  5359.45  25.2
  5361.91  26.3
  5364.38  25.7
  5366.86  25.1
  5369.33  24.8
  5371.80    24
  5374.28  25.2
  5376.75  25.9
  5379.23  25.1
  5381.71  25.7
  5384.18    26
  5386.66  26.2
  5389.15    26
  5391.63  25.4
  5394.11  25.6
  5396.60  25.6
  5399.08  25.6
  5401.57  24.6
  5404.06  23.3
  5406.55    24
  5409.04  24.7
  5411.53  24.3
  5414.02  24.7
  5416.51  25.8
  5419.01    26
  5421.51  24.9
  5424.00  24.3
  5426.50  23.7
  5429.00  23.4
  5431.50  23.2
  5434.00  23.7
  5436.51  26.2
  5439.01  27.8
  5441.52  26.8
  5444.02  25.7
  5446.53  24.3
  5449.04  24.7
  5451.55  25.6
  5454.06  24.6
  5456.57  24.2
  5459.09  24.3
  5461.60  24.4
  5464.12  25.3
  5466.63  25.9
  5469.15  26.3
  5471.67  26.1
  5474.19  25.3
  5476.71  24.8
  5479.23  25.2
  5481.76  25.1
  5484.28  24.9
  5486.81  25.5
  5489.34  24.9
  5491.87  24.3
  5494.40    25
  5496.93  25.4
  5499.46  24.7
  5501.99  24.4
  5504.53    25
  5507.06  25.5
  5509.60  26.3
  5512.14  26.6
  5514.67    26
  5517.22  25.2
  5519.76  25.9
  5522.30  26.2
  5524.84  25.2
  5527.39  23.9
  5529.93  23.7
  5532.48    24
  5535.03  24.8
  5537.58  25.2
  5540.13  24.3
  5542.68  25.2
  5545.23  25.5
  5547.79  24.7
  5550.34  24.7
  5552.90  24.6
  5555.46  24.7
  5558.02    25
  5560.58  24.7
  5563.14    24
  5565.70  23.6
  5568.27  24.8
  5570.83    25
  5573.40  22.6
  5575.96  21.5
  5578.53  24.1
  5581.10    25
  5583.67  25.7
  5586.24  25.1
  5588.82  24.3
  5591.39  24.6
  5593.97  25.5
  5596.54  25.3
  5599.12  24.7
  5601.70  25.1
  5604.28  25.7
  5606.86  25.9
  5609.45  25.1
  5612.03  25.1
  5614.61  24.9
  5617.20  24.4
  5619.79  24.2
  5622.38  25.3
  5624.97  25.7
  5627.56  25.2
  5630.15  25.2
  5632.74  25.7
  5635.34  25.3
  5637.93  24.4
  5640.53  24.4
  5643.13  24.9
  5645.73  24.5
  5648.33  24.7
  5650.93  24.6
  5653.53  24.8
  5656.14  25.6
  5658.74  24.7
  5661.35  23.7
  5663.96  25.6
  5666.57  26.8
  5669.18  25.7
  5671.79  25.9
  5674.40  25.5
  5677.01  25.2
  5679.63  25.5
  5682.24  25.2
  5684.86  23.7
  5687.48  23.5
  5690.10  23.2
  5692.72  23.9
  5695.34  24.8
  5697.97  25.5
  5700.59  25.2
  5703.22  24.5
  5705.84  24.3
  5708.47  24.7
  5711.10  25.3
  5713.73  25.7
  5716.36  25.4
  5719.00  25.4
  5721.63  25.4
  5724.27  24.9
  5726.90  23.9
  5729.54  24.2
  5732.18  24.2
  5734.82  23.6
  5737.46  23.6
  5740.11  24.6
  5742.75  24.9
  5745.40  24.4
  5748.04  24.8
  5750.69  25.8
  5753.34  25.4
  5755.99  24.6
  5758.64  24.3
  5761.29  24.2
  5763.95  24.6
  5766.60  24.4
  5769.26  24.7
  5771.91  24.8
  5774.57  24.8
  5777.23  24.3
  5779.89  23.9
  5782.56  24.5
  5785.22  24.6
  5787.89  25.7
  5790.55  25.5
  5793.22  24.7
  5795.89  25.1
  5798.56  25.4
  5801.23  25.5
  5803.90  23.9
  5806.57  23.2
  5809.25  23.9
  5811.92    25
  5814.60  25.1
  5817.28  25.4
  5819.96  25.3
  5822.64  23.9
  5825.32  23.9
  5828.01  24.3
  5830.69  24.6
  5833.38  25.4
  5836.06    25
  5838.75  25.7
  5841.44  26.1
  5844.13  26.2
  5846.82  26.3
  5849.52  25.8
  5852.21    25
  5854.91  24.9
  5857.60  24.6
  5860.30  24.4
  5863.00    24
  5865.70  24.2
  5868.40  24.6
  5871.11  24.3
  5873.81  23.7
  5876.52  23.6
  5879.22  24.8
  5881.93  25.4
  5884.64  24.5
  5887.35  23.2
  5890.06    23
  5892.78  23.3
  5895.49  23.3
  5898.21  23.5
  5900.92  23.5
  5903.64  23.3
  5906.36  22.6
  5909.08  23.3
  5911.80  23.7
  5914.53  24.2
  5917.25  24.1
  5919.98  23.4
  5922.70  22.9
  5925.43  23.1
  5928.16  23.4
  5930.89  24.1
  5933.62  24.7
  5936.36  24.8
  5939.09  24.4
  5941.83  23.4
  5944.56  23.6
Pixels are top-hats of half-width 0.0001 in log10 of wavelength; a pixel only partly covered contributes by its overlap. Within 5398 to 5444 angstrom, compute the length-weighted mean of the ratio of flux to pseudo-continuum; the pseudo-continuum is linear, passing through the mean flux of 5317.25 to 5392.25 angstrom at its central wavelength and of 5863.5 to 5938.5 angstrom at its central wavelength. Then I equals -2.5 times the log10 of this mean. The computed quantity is 0.02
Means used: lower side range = 25.6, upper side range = 23.8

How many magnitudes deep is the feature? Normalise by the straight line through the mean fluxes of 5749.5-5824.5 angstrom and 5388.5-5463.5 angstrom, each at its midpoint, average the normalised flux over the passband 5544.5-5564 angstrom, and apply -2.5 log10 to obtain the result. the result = 0.01 mag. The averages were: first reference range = 24.9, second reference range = 24.7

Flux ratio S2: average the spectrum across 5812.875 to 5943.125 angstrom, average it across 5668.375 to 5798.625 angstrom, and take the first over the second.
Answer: 0.98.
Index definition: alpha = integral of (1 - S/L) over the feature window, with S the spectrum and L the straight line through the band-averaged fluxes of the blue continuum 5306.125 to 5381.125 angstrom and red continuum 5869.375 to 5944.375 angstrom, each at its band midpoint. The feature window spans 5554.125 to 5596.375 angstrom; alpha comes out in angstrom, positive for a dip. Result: 0.8 angstrom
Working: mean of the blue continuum 25.7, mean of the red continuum 23.8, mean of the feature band 24.4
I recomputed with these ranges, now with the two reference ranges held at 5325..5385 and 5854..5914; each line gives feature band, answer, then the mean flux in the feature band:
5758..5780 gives -0.01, 24.5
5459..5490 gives 0.00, 25.3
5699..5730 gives -0.02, 24.9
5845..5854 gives -0.07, 25.7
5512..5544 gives 0.00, 25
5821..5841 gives -0.03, 24.8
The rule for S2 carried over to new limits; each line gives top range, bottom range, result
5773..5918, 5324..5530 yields 0.97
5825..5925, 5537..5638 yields 0.98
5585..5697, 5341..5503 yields 0.99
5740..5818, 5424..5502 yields 0.99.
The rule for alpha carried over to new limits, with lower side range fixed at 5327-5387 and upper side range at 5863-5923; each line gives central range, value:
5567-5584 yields 0.55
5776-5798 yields -0.64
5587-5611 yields -0.39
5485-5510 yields 0.01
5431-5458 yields 0.03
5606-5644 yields -0.60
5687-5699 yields 0.11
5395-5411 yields 0.47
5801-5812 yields -0.02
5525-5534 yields 0.33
